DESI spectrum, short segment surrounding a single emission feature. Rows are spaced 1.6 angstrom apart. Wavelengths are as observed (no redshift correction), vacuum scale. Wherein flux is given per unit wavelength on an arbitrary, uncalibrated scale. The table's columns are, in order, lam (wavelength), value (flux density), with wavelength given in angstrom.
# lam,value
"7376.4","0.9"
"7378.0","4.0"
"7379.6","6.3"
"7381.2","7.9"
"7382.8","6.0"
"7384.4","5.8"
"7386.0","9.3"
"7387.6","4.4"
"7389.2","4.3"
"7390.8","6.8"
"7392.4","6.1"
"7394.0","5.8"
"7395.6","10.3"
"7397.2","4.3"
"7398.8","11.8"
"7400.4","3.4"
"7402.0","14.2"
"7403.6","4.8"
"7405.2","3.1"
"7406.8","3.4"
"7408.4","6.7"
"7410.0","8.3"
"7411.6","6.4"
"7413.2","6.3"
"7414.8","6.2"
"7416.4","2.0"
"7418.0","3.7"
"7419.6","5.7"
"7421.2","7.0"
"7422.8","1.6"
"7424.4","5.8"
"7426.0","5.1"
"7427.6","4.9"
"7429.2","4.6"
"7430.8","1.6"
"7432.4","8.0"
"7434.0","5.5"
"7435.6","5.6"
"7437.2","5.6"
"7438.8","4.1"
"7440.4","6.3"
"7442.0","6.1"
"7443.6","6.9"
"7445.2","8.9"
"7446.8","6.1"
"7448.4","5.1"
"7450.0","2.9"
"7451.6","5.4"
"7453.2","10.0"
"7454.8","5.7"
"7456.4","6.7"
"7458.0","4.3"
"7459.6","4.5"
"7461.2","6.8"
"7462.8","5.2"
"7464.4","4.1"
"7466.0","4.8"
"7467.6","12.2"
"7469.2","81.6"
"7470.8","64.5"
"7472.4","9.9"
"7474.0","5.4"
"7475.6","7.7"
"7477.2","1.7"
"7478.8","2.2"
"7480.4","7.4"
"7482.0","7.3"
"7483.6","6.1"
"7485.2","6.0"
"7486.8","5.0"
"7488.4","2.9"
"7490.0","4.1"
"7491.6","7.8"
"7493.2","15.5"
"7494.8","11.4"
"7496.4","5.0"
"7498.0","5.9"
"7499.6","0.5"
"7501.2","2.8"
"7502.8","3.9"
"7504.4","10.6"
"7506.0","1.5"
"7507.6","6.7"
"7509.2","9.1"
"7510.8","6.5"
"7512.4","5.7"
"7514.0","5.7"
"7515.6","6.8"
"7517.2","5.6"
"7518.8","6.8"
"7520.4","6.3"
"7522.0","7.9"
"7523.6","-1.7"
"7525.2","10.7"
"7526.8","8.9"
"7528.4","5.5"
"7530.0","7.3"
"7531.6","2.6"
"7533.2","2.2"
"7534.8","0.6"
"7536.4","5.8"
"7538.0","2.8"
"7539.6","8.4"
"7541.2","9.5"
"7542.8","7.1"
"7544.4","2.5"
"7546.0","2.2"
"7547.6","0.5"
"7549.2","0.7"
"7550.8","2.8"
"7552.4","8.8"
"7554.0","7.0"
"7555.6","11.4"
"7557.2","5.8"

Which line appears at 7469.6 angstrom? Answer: H-alpha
